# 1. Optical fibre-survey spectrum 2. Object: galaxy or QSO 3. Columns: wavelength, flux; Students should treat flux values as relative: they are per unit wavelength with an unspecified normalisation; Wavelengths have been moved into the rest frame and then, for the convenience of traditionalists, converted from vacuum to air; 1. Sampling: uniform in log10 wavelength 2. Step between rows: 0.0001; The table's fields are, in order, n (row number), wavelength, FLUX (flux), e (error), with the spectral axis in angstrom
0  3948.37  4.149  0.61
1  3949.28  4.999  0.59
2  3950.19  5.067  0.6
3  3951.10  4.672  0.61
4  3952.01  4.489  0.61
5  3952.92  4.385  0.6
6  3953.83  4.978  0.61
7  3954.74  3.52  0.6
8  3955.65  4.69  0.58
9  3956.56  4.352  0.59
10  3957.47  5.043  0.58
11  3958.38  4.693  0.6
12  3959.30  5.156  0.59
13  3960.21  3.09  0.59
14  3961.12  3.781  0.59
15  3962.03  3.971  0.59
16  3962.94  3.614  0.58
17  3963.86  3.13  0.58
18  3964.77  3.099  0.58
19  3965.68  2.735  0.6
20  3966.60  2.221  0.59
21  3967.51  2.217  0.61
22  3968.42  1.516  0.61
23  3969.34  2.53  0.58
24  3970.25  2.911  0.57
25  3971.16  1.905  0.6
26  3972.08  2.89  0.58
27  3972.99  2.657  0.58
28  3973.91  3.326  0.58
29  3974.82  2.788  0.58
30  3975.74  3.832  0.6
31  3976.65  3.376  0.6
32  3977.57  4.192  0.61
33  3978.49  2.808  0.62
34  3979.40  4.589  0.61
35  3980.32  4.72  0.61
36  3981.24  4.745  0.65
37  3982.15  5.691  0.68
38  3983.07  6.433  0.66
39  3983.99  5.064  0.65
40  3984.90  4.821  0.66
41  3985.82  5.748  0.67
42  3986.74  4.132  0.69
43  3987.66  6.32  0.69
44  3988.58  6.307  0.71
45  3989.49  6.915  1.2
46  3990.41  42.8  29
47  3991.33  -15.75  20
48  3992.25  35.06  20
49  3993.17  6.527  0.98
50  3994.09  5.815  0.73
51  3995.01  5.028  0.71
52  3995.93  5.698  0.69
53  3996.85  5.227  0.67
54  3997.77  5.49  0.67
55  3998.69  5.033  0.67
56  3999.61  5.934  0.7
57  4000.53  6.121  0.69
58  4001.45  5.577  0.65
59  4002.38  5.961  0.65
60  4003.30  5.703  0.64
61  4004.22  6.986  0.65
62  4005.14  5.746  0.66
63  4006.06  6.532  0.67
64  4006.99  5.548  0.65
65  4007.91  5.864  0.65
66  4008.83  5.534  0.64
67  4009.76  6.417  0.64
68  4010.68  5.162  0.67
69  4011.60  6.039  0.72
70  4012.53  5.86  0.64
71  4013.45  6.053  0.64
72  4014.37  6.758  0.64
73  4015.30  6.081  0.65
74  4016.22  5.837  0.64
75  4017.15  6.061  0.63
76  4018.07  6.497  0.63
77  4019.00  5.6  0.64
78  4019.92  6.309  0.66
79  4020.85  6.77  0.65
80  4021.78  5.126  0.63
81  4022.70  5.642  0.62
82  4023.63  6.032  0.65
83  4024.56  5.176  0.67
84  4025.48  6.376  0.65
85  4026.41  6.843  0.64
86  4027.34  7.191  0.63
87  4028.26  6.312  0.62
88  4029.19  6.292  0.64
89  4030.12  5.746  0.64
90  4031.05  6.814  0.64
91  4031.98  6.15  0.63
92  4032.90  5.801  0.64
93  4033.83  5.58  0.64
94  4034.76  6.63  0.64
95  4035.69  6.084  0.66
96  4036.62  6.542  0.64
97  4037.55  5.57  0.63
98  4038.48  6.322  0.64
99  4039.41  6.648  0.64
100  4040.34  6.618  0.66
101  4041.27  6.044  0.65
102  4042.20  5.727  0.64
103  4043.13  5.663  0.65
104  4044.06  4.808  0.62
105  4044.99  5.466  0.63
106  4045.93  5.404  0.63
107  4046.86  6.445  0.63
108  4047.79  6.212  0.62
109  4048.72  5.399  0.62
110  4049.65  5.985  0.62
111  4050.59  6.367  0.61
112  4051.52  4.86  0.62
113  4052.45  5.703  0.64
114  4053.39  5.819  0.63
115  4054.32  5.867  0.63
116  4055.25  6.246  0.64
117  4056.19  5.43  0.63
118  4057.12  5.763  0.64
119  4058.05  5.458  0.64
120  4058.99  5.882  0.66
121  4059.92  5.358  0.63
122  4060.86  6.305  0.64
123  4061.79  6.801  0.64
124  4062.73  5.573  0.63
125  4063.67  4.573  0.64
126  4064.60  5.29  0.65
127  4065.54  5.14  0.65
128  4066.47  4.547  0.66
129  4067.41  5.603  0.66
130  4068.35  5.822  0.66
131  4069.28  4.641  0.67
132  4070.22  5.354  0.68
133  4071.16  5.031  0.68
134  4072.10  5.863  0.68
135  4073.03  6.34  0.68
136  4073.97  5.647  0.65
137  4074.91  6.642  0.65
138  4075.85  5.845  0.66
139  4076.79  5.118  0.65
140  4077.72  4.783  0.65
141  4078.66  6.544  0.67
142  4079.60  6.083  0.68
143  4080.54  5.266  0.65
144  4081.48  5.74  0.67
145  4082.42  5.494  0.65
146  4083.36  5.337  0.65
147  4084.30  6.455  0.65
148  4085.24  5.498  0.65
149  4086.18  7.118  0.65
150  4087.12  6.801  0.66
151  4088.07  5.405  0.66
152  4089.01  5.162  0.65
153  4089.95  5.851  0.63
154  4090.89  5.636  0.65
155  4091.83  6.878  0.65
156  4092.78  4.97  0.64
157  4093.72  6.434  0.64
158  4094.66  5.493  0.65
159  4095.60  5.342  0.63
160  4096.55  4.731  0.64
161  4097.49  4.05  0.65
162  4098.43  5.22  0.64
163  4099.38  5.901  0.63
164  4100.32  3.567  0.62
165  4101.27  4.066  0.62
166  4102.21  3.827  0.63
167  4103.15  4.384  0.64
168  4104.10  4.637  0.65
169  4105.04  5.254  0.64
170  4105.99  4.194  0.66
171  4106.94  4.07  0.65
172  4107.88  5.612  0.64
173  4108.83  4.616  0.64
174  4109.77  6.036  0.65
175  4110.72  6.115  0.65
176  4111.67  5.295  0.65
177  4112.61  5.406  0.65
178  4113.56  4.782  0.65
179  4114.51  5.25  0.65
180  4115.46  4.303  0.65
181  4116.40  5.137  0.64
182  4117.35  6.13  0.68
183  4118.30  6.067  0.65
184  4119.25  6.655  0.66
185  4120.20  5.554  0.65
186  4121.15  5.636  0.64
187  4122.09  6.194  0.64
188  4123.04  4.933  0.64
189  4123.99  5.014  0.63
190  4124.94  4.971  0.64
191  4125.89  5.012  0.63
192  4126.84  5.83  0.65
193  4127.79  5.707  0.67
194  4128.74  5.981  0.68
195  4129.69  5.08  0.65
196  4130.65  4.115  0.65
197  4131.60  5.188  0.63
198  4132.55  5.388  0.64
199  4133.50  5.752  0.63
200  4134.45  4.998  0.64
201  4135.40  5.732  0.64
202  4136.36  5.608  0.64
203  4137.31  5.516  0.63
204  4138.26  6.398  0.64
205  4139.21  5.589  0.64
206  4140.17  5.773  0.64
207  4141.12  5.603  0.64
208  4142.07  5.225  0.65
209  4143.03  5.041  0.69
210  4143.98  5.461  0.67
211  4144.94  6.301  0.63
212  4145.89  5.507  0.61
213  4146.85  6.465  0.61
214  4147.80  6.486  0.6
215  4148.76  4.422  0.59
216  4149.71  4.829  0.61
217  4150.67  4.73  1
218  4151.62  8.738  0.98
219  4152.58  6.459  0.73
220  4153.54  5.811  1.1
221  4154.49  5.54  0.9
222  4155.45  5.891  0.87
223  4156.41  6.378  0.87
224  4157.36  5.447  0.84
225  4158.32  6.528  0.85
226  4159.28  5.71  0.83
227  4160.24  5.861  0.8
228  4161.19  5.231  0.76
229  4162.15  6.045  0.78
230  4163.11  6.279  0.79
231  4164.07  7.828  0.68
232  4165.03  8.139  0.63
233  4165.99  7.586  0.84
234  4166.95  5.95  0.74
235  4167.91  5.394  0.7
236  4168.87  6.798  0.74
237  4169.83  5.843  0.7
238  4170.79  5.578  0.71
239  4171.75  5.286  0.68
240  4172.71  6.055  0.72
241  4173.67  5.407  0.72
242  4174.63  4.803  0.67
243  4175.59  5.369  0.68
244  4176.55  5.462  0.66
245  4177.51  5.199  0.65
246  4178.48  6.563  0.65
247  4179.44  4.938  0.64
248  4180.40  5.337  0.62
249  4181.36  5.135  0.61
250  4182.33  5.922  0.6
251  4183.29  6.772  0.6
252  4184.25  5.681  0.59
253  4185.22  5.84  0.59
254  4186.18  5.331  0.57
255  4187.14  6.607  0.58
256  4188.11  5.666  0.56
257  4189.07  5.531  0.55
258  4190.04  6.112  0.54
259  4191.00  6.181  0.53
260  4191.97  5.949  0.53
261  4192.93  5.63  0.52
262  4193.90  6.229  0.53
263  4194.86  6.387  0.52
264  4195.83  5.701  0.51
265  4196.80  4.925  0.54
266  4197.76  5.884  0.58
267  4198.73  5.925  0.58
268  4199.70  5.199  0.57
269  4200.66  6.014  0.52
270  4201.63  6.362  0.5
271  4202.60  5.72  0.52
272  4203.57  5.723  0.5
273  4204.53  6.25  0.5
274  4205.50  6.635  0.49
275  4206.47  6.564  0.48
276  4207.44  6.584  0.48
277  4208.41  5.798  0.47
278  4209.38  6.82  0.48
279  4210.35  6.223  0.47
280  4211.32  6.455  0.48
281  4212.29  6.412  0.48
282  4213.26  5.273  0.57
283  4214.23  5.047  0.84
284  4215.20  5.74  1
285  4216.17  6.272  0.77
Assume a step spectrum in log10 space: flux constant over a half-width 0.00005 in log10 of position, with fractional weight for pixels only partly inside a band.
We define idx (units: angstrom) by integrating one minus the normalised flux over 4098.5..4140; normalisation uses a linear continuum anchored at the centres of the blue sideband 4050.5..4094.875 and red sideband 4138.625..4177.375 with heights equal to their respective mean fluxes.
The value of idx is 4.1 angstrom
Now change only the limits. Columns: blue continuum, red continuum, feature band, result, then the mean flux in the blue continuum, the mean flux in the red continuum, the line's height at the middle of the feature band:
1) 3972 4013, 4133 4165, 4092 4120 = 4.1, 6.28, 5.89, 6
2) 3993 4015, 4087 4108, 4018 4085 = -4.6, 5.85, 5.07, 5.45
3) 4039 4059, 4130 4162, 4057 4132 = 4.4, 5.81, 5.69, 5.75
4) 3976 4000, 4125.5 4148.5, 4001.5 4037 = 3.2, 7.01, 5.56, 6.7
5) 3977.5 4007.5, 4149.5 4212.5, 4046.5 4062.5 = 1.8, 6.93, 5.99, 6.62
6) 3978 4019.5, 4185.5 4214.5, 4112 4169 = 4.0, 6.69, 5.98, 6.19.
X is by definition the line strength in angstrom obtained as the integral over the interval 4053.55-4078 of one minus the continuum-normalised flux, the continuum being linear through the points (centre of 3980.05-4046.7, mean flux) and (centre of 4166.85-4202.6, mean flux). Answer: 2.74 angstrom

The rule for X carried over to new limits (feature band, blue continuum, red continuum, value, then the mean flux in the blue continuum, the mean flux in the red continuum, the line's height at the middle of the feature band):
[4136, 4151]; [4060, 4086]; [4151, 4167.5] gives 1.68 angstrom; 5.62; 6.42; 6.27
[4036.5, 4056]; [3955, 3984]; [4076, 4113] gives -4.90 angstrom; 3.66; 5.35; 4.7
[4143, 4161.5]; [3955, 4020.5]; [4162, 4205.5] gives -0.01 angstrom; 5.51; 5.93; 5.86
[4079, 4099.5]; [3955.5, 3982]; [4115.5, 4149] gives -2.77 angstrom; 3.48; 5.55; 5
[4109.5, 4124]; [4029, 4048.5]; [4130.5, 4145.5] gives 0.20 angstrom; 6.02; 5.51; 5.62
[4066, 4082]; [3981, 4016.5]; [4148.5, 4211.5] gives 2.36 angstrom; 6.96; 5.96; 6.55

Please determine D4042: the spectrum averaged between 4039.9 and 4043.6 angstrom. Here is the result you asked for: 6.01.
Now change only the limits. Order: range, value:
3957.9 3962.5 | 4.14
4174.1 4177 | 5.22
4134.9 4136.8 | 5.65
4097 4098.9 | 4.65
